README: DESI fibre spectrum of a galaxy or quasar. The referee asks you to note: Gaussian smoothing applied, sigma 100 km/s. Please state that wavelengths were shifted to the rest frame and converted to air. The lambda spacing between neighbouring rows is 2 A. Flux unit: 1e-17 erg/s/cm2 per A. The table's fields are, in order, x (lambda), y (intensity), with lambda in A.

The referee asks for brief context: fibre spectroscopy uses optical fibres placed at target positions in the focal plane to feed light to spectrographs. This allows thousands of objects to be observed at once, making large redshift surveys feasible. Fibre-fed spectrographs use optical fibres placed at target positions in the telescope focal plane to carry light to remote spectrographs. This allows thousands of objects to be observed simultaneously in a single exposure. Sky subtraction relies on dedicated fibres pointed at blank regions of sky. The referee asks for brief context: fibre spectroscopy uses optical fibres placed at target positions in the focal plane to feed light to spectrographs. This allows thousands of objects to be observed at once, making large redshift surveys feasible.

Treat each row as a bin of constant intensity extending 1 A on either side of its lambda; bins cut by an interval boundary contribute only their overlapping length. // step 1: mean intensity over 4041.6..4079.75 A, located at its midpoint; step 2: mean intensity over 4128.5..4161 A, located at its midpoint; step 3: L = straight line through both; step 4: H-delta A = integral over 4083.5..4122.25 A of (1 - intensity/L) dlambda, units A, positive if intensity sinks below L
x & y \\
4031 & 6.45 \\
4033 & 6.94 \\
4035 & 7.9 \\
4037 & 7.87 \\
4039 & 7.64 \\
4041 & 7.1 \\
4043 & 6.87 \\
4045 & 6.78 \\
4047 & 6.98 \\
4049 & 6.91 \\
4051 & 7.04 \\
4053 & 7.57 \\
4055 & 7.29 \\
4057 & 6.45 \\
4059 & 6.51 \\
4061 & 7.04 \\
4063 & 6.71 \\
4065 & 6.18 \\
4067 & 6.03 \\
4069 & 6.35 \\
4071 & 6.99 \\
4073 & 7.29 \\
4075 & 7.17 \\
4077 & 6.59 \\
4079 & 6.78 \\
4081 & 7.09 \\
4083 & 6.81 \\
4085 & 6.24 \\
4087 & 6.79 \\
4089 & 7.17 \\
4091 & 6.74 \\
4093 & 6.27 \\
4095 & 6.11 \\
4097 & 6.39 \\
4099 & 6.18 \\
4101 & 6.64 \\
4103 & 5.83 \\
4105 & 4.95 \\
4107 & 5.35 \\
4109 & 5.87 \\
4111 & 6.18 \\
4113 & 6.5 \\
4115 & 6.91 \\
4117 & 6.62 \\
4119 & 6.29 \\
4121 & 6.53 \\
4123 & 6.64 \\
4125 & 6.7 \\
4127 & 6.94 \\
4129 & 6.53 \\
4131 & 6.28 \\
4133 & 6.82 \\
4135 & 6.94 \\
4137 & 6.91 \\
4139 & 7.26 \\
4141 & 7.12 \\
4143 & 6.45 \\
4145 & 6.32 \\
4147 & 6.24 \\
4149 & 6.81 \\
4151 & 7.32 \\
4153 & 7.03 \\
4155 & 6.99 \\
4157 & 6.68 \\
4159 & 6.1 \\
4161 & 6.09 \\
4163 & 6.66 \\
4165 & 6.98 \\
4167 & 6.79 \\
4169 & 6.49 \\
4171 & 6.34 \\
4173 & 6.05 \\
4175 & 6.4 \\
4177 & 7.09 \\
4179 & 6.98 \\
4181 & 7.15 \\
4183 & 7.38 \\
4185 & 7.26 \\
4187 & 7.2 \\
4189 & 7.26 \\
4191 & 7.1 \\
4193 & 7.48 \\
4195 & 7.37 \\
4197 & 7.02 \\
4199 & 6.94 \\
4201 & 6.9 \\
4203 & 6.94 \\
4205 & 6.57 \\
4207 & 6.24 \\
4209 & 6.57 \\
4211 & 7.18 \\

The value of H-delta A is 2.7 A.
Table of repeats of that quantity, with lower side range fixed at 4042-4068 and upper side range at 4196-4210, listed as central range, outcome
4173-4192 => -0.8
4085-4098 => 0.4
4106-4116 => 0.9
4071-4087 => -0.2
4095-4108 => 1.7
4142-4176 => 0.9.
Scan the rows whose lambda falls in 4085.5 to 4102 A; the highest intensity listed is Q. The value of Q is 7.17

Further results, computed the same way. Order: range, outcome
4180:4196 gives 7.48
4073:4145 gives 7.29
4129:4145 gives 7.26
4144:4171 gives 7.32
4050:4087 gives 7.57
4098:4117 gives 6.91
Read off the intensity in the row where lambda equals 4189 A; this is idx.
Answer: 7.26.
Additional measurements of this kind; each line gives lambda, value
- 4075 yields 7.17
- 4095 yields 6.11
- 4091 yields 6.74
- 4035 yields 7.9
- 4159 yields 6.1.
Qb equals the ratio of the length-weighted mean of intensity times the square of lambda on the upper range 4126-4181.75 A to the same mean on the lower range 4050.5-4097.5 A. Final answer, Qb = 1.04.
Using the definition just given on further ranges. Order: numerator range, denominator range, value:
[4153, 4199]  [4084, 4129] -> 1.12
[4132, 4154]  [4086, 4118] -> 1.11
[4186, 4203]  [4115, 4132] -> 1.12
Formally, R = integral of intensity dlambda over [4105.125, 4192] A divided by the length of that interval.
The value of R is 6.67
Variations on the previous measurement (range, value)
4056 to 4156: 6.58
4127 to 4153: 6.77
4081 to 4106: 6.37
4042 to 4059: 6.96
